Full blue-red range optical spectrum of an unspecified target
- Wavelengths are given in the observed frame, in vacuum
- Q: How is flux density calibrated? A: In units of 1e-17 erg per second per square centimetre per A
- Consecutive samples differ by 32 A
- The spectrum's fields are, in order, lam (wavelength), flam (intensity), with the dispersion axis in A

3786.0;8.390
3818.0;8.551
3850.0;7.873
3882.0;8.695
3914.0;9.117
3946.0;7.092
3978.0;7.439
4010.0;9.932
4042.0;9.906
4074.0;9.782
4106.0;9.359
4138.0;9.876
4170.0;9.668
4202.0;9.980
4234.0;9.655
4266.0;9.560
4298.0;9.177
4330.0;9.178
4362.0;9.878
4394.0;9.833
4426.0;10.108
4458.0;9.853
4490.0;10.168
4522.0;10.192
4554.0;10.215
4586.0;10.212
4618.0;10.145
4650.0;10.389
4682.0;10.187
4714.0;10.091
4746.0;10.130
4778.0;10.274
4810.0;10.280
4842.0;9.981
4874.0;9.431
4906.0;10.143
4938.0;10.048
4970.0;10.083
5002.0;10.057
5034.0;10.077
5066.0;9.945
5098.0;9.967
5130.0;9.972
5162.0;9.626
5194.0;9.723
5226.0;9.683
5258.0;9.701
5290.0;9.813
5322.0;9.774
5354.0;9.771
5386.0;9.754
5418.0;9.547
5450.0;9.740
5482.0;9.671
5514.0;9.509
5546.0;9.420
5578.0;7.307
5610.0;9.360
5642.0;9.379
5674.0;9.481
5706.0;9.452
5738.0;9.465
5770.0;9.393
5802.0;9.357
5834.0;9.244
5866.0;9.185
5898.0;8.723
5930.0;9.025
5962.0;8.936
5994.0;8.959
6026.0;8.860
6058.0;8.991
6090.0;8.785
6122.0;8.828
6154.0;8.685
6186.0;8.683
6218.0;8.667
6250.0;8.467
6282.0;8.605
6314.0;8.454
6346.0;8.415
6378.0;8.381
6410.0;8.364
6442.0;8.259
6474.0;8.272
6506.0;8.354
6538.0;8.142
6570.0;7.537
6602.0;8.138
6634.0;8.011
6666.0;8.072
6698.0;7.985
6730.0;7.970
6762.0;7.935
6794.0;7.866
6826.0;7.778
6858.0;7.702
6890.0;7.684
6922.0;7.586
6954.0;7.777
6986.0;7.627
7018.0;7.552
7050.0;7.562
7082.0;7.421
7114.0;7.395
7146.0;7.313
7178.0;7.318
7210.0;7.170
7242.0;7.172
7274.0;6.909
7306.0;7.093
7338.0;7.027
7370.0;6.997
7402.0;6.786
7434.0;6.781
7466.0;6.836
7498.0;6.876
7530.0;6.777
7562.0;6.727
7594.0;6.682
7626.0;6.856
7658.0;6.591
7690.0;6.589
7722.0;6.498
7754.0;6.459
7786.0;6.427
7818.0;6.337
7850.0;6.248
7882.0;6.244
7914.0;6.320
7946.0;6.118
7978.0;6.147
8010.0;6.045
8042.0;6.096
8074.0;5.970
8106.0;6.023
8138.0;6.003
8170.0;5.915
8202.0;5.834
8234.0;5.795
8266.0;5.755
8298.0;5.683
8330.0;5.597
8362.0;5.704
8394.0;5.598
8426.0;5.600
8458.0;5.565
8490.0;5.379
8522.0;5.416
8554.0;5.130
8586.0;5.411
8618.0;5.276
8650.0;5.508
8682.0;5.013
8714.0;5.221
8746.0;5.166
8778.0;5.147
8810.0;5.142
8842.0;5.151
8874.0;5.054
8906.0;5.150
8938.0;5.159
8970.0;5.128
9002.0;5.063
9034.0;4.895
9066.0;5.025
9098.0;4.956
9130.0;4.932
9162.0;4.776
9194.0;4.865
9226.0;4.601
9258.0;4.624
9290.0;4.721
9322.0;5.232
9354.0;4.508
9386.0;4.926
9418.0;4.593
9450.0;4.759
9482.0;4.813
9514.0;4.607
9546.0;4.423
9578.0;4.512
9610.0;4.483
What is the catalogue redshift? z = 0.001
